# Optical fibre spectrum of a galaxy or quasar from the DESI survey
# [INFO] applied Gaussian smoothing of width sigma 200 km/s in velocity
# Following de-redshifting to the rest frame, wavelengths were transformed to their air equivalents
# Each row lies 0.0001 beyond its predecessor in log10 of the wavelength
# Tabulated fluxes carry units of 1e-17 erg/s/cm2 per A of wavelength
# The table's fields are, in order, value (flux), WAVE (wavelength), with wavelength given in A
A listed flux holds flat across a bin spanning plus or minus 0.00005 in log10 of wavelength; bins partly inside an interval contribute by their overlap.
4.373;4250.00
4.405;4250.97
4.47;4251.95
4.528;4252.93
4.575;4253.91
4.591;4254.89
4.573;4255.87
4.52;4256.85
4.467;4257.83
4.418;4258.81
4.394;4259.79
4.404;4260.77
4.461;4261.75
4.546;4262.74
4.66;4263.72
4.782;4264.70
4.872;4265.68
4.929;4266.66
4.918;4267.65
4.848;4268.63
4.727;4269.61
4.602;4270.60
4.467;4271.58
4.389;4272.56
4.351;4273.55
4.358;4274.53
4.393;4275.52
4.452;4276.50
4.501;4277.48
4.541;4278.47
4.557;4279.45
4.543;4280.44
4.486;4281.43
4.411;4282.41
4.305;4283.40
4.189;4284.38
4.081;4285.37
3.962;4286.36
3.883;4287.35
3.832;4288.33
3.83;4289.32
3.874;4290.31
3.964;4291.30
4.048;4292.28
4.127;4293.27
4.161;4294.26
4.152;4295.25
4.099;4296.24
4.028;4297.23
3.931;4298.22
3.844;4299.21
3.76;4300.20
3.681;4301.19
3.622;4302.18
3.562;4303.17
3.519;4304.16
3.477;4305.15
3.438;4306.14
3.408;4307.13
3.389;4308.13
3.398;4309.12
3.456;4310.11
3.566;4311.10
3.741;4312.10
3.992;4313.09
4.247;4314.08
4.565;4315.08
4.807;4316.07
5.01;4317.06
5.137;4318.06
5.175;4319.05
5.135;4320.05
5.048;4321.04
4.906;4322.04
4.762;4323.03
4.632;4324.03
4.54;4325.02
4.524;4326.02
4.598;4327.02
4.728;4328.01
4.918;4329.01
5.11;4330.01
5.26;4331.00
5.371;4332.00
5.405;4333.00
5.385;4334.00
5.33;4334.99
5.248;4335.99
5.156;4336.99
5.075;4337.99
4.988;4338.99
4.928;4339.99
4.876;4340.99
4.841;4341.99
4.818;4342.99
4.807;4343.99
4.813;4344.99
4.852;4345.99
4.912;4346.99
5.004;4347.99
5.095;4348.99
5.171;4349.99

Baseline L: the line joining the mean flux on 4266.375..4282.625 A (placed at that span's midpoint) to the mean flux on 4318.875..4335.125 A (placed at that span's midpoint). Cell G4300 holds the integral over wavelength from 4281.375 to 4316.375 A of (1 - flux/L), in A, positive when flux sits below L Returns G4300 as 6.3 A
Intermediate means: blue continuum 4.55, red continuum 4.98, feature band 3.9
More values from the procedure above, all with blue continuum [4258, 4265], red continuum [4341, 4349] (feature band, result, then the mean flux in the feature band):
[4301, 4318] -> 3.1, 3.85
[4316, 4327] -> -0.2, 4.87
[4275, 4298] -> 2.2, 4.19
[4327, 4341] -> -0.8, 5.12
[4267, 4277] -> 0.0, 4.56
